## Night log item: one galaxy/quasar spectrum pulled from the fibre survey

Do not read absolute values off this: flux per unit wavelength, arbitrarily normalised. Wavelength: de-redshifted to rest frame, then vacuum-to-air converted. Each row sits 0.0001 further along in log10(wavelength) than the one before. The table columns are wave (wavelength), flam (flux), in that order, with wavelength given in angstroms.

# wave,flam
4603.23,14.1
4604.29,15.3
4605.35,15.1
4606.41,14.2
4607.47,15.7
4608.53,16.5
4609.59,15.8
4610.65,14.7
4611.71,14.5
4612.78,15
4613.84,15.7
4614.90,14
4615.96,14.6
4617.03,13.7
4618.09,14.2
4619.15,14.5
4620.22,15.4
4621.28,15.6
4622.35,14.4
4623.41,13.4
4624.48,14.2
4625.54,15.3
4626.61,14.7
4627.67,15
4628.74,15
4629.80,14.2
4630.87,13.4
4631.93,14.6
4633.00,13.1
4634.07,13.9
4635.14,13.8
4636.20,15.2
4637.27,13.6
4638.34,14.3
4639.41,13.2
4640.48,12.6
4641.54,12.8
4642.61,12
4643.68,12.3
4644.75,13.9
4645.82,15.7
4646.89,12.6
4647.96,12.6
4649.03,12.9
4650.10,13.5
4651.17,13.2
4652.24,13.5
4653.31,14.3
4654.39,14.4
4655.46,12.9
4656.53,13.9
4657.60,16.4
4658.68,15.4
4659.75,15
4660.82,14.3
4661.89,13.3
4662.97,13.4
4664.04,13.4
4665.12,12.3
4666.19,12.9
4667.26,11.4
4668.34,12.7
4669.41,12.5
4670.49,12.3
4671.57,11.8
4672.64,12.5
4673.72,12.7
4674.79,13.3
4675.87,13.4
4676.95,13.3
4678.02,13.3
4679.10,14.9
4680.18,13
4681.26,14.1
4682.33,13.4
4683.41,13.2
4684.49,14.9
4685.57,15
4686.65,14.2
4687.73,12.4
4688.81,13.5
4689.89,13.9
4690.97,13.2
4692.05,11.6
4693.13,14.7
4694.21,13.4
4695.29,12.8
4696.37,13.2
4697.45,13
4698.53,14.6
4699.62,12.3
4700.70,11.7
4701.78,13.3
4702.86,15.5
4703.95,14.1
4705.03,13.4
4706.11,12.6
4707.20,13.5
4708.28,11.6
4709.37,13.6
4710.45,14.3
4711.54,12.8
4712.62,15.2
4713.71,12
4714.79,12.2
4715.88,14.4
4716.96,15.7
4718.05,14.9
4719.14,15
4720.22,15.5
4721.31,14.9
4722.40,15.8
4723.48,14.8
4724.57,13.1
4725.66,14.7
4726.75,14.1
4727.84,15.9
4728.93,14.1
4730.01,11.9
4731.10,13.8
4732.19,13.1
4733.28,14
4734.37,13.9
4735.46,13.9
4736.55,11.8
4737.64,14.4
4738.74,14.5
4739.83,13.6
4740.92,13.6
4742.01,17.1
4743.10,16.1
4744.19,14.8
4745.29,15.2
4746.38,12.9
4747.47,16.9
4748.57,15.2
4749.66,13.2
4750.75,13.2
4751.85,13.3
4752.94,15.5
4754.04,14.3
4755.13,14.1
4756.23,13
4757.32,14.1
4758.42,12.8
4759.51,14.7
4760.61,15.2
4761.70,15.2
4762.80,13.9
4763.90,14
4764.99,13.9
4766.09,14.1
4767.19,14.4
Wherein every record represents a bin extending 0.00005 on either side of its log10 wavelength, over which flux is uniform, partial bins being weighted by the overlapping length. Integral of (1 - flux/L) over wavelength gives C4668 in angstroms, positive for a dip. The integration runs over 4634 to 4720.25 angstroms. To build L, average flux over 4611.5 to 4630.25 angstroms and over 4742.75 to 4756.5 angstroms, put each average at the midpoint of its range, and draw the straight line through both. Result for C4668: 6.2 angstroms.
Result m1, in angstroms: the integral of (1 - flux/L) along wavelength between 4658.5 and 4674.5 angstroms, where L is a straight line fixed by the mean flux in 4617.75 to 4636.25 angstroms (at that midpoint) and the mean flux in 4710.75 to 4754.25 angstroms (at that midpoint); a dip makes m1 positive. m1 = 1.51 angstroms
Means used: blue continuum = 14.4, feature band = 13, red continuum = 14.3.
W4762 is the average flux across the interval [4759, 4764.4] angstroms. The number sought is 14.6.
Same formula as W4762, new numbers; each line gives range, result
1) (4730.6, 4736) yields 13.7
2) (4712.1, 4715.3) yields 13.1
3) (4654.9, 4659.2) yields 14.6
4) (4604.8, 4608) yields 15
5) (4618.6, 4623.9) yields 14.7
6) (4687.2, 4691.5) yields 13.2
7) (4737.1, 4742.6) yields 14.6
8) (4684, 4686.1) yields 14.9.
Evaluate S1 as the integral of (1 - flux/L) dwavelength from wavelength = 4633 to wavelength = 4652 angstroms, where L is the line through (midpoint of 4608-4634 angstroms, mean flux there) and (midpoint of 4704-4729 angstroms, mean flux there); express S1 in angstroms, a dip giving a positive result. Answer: 1.4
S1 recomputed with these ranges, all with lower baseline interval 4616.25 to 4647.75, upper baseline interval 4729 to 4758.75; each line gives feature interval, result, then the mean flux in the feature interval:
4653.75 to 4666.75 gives 0.1 angstroms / 14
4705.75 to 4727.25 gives 0.0 angstroms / 14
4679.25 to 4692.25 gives 0.4 angstroms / 13.6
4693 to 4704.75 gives 0.5 angstroms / 13.5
